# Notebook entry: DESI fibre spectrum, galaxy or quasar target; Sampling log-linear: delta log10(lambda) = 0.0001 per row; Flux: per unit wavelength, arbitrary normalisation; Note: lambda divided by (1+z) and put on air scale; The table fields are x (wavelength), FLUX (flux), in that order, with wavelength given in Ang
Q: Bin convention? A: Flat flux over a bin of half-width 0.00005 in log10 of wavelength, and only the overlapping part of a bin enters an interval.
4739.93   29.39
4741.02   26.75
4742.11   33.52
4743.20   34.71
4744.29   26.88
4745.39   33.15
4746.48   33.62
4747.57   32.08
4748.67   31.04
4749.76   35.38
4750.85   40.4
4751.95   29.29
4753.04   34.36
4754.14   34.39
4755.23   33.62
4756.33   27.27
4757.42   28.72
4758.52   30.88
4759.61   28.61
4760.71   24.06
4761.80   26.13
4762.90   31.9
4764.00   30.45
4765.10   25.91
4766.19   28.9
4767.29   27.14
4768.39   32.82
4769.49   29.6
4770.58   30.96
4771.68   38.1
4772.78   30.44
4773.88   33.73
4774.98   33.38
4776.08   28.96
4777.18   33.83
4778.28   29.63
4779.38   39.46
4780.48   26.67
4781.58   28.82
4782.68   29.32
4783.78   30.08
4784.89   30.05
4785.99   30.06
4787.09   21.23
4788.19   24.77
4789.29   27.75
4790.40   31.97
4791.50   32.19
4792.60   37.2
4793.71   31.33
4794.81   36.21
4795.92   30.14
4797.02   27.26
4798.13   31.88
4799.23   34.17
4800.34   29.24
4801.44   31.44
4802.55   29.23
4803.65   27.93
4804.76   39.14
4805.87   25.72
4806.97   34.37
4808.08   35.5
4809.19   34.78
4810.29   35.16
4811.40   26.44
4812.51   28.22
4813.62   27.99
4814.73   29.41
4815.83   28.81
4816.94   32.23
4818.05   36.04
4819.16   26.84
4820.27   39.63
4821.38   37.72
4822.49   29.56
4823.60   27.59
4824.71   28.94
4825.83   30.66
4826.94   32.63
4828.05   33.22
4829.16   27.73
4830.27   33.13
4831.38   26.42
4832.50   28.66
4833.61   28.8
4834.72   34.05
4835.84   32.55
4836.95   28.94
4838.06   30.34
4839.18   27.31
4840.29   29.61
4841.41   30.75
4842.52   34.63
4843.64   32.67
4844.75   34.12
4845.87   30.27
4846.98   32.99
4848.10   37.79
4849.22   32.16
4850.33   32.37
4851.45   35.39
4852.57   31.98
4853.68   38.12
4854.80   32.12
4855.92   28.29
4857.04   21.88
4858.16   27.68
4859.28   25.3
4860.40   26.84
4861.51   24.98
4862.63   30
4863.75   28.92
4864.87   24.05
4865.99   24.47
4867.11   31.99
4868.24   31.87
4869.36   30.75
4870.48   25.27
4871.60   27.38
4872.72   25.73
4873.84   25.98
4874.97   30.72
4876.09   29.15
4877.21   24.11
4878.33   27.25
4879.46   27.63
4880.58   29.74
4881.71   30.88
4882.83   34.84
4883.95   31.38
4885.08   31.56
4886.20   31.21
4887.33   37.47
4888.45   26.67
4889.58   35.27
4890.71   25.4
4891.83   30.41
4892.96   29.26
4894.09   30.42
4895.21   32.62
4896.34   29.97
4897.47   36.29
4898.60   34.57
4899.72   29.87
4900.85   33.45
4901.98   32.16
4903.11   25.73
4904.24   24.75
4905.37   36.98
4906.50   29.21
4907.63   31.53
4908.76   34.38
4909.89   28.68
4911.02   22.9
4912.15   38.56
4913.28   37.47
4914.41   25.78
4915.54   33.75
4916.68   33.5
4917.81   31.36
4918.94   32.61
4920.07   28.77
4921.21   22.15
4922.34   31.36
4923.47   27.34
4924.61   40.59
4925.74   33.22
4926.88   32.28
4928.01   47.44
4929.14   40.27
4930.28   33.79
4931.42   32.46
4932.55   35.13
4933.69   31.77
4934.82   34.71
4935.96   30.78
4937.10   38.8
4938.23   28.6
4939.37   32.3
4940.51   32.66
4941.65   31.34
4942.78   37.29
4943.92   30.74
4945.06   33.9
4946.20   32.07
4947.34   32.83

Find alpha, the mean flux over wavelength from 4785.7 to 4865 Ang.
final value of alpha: 30.8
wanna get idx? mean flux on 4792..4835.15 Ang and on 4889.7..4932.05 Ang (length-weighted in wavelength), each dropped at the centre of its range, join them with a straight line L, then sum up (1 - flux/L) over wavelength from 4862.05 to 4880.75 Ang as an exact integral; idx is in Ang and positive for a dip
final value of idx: 2.3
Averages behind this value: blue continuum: 31.4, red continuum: 32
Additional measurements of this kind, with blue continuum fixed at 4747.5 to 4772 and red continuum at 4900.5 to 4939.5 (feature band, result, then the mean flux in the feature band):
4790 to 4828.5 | -0.5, 31.7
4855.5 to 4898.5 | 3.9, 29.1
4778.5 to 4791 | 0.8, 29.1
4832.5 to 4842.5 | 0.4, 30.5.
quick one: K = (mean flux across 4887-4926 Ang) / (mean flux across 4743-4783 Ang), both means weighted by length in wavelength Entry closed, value 1.00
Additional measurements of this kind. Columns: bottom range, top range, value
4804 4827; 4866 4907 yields 0.95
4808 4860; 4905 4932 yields 1.05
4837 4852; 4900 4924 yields 0.95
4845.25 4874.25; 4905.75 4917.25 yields 1.08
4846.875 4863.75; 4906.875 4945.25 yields 1.08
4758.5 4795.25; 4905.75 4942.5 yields 1.08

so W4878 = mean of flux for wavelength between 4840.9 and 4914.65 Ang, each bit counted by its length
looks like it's 30.4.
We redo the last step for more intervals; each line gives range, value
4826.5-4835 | 30.5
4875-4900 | 30.7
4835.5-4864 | 30.7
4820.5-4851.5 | 31.5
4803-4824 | 31.8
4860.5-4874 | 27.7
